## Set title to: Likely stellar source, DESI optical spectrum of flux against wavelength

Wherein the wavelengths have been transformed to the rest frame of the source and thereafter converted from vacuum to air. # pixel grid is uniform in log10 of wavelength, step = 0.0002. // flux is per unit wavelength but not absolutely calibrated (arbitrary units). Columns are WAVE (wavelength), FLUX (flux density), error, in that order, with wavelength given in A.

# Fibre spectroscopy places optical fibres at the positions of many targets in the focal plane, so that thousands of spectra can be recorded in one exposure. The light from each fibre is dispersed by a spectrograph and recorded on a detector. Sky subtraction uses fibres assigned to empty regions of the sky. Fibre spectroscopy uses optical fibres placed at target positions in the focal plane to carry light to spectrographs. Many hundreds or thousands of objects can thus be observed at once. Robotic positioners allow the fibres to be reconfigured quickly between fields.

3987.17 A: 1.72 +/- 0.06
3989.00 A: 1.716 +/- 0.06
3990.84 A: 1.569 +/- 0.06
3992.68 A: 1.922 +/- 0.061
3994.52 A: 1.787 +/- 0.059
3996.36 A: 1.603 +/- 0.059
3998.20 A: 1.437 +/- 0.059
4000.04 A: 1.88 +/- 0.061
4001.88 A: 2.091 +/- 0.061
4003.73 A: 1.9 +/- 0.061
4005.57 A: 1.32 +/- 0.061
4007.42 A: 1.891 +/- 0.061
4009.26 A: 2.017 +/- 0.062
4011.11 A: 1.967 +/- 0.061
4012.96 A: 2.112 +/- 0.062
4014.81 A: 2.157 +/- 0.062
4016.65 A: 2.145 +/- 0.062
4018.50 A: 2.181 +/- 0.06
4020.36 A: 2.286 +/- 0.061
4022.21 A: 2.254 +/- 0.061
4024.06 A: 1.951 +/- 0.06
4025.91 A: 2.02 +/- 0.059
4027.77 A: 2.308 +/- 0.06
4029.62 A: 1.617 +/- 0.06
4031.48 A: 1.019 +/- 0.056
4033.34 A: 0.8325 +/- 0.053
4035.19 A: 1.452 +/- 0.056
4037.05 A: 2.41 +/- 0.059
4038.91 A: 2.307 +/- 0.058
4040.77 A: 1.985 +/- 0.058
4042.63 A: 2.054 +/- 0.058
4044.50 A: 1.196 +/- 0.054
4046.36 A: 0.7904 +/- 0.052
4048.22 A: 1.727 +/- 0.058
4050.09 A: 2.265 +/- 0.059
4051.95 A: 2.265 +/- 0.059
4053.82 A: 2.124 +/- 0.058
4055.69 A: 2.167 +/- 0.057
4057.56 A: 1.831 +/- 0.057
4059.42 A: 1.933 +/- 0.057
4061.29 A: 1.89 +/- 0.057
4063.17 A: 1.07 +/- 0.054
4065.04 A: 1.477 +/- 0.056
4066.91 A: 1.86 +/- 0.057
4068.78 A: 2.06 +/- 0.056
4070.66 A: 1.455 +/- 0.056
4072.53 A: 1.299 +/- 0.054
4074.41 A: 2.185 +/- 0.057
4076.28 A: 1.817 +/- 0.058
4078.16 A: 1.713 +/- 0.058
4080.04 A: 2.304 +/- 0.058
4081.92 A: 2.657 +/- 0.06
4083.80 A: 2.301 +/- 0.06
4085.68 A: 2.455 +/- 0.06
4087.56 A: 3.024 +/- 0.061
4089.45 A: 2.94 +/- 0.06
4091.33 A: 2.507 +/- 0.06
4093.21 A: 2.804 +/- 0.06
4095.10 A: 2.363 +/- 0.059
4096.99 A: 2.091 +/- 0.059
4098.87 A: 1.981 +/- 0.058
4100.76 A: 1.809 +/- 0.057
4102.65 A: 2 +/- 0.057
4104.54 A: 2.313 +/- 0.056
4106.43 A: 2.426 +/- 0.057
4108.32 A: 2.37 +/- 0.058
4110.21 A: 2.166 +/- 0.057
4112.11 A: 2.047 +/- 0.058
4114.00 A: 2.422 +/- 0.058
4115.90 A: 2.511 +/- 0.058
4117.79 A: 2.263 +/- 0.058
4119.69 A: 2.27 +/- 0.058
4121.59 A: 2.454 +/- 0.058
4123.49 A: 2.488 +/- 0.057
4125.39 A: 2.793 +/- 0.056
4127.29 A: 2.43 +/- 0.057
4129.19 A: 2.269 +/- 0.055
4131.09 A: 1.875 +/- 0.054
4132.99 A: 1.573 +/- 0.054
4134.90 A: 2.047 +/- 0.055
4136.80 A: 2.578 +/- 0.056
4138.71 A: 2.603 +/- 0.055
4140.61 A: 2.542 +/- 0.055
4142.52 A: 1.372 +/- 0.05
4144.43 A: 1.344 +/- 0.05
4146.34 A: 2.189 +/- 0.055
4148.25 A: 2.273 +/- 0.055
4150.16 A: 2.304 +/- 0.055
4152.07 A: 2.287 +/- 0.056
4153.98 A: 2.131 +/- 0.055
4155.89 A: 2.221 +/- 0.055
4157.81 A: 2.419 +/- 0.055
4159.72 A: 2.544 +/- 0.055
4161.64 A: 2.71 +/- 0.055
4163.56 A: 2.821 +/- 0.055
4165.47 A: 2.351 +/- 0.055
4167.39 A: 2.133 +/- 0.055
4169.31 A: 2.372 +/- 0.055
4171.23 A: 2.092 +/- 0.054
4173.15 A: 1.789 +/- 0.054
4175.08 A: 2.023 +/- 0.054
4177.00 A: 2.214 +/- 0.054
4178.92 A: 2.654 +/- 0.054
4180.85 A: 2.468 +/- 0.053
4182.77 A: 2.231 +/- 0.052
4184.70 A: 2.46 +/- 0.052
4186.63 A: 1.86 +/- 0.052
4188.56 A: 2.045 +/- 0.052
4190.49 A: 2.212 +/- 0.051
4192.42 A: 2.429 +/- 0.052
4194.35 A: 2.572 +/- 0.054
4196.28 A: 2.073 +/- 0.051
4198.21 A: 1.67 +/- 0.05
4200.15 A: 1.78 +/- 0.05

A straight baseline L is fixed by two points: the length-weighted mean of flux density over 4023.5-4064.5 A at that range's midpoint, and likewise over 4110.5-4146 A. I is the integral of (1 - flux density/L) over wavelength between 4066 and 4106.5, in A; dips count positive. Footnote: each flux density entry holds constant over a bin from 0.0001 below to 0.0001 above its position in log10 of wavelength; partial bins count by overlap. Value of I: -4.0 A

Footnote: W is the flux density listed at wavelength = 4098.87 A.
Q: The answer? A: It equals 1.981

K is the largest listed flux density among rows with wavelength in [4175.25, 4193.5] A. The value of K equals 2.654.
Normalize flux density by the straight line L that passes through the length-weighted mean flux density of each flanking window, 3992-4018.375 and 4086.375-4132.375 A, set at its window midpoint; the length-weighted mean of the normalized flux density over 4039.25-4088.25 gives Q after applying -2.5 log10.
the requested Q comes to 0.124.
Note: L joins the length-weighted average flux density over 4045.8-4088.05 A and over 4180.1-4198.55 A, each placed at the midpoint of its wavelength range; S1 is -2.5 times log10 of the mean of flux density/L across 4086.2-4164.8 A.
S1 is -0.12 mag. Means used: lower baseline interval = 1.94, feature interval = 2.31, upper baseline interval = 2.22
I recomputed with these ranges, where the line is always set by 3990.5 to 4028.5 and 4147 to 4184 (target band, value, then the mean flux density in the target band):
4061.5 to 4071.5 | 2.3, 1.61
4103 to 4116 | -0.7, 2.29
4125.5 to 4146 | 1.4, 2.1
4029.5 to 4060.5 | 4.0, 1.77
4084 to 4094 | -2.7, 2.71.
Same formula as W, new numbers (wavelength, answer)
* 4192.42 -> 2.429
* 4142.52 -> 1.372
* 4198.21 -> 1.67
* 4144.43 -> 1.344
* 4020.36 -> 2.286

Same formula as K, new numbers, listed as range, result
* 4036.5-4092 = 3.024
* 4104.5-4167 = 2.821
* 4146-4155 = 2.304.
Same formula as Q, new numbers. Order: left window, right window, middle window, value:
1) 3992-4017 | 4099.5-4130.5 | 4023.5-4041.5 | 0.11 mag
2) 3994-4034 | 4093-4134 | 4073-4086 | -0.02 mag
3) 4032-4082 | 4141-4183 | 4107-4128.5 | -0.16 mag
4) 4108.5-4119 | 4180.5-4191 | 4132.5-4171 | 0.00 mag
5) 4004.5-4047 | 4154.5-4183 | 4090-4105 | -0.08 mag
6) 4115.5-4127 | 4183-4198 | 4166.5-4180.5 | 0.04 mag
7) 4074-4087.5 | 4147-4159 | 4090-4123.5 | -0.01 mag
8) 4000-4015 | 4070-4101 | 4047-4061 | 0.05 mag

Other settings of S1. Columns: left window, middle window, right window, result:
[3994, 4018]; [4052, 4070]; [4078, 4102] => 0.202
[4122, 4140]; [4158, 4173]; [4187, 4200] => -0.089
